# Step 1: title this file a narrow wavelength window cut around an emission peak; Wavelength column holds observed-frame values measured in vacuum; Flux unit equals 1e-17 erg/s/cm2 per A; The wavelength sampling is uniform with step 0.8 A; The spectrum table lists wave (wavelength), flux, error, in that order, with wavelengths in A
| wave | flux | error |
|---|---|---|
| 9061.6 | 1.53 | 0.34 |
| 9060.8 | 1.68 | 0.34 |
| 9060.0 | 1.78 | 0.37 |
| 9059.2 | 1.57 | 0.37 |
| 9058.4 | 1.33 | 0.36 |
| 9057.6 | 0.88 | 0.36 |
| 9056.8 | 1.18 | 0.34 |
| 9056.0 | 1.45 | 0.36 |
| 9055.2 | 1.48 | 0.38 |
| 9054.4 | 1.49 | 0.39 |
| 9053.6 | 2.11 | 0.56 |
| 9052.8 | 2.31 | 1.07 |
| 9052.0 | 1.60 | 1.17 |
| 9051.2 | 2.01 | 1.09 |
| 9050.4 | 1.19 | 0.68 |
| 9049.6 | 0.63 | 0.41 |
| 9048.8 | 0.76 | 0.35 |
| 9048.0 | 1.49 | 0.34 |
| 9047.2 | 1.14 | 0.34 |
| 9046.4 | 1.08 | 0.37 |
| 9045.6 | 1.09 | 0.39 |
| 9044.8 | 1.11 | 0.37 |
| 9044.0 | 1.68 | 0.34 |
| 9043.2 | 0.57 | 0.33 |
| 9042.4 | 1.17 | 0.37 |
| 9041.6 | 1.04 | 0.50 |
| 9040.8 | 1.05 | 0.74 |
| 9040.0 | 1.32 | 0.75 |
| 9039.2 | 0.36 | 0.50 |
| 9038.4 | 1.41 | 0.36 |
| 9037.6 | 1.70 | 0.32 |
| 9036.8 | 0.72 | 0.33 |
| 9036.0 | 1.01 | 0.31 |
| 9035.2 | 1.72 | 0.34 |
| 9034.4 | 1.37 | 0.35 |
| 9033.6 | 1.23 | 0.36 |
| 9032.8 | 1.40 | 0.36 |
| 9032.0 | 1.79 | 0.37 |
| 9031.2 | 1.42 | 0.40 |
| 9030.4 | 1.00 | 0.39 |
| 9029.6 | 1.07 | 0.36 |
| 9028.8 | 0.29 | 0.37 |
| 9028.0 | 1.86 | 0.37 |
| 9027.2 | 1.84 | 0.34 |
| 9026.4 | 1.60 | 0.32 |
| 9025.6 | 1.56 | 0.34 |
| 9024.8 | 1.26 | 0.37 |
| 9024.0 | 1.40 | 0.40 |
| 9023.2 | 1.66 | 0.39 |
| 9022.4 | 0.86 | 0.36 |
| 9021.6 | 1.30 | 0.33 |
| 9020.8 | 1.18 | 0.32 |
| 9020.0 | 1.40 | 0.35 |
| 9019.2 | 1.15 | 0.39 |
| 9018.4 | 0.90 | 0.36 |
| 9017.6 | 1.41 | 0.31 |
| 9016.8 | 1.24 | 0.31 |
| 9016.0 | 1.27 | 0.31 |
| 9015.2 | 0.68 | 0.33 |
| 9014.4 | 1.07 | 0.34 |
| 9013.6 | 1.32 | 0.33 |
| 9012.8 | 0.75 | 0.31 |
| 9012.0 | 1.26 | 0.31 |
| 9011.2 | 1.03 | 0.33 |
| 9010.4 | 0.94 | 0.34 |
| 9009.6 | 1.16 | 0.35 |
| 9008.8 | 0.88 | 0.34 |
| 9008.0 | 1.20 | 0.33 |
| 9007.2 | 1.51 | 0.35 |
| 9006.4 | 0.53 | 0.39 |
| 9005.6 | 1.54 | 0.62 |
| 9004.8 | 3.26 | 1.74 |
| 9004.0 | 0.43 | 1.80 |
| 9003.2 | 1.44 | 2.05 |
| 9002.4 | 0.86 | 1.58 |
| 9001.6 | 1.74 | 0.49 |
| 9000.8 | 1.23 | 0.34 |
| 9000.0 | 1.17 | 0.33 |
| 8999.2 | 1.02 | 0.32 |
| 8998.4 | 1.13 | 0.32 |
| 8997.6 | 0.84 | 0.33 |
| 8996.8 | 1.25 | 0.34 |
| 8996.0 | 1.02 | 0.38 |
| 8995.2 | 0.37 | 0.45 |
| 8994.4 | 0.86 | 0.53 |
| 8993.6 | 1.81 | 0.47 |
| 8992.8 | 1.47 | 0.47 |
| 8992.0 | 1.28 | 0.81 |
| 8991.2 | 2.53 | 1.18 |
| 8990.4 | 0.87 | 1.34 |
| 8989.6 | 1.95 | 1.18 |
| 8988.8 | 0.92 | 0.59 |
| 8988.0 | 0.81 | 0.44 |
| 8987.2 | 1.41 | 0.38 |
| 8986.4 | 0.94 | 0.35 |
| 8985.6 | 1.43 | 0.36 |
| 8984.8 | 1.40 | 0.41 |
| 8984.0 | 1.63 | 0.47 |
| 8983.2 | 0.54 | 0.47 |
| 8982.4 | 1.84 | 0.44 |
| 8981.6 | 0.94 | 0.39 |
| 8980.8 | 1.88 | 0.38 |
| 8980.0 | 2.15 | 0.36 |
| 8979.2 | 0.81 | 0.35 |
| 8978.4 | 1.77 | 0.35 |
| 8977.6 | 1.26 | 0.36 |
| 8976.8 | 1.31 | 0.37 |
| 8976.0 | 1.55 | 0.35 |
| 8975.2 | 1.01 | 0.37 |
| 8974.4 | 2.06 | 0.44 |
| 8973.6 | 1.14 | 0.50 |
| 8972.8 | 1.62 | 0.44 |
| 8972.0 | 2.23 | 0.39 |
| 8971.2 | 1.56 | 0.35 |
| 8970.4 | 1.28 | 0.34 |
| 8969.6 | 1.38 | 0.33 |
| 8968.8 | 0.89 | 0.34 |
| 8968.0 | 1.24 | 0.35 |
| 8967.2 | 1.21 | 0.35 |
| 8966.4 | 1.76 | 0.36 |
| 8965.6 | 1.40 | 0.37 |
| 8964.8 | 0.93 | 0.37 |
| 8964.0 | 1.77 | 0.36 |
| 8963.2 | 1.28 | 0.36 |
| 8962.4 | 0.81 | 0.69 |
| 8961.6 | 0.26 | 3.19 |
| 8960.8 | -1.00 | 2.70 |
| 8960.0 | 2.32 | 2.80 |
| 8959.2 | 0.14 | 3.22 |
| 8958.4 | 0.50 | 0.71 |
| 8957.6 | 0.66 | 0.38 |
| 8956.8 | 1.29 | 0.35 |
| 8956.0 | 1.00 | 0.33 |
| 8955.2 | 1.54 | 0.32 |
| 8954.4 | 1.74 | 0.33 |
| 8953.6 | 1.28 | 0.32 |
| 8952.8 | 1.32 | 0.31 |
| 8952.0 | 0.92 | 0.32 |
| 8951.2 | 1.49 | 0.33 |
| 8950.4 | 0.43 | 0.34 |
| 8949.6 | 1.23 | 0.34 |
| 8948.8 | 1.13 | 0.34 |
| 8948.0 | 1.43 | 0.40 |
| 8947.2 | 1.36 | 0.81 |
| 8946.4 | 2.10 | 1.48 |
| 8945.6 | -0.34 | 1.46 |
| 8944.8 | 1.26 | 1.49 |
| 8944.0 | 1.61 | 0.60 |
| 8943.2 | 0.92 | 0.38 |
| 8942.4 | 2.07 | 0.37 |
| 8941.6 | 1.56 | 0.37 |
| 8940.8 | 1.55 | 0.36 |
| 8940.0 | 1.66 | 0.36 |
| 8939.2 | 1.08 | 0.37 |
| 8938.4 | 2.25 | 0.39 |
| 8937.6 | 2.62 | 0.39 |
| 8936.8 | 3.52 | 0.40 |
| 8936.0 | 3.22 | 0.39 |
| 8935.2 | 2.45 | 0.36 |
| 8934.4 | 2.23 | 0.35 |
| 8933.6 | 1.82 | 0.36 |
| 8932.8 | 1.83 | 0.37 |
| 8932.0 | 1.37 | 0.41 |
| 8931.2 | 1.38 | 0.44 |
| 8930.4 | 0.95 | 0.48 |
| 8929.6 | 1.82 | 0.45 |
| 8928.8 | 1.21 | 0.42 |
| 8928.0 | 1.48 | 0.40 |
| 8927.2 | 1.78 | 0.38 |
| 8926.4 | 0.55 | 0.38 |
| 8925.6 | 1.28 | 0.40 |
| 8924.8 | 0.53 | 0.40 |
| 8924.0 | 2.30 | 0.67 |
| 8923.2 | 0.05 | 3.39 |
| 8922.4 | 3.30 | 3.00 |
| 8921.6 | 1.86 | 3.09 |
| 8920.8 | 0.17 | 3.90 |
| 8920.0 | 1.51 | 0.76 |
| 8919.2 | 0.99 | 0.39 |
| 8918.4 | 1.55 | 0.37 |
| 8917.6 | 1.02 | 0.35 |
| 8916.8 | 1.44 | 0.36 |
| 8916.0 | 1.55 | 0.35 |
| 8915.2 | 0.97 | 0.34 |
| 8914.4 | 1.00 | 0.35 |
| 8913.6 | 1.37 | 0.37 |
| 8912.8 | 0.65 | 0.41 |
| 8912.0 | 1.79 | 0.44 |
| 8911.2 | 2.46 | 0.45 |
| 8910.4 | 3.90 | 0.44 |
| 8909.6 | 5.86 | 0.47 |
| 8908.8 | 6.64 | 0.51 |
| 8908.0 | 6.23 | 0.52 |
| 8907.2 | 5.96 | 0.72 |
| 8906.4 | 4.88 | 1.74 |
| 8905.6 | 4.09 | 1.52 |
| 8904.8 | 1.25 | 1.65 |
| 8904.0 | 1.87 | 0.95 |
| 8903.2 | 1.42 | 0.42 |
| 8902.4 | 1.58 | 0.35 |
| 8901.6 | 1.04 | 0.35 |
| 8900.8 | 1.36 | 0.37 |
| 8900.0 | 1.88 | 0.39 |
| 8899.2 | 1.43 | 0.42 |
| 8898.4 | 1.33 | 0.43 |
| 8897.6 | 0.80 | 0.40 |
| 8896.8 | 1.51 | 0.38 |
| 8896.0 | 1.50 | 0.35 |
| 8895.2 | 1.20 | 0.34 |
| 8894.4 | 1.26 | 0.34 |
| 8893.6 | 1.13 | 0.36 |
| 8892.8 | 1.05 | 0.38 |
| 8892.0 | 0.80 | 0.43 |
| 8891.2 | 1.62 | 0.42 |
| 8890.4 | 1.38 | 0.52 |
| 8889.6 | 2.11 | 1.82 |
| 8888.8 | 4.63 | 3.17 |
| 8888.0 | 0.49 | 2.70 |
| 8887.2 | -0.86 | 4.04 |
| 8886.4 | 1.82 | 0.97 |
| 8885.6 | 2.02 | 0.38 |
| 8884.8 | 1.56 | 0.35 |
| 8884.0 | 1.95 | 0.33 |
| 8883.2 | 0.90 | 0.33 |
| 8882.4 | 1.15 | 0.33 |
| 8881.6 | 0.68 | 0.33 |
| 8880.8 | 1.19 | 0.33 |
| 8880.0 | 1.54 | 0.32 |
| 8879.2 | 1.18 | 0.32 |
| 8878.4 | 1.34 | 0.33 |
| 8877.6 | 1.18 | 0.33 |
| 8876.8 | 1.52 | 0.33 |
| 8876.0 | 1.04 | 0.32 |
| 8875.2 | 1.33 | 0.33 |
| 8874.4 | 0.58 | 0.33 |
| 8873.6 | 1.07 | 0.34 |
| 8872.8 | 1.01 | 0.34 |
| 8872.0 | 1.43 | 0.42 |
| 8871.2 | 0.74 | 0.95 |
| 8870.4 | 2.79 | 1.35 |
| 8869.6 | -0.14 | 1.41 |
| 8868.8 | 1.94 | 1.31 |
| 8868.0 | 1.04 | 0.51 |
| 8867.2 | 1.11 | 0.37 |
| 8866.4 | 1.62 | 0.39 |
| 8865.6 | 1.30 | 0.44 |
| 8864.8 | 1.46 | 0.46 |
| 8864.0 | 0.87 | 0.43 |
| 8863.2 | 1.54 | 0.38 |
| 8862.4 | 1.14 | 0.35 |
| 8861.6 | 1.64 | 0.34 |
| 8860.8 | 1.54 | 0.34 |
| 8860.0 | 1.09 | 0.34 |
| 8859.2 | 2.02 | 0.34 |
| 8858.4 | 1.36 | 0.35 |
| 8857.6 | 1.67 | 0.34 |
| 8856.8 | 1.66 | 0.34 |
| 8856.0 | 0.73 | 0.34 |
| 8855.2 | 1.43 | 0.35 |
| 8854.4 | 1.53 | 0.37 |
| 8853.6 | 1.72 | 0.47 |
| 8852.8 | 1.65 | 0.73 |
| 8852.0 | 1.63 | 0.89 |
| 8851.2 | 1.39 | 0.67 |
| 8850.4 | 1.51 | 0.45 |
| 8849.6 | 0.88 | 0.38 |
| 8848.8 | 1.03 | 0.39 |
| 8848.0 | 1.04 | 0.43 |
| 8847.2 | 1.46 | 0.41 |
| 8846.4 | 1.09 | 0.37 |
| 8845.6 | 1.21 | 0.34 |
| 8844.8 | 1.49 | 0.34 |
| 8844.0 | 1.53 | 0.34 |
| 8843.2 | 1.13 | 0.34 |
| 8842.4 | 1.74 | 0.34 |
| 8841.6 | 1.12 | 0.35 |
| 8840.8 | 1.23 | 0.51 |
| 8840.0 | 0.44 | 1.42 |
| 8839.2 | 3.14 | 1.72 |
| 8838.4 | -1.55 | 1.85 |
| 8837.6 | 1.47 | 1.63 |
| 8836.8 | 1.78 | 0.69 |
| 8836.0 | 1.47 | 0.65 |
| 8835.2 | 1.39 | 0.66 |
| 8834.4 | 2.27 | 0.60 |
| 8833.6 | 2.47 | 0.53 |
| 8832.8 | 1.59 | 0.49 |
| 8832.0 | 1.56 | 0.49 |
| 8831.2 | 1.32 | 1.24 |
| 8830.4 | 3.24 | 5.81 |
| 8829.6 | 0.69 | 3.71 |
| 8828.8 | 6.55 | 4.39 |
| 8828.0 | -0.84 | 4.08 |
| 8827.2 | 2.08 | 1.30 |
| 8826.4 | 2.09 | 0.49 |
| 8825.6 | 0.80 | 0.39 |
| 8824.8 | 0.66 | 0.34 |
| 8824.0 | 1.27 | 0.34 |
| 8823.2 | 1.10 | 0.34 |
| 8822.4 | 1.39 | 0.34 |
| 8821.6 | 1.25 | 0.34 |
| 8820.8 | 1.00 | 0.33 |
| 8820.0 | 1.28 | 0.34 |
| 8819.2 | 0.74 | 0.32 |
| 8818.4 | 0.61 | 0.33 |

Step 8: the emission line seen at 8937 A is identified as [N II]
